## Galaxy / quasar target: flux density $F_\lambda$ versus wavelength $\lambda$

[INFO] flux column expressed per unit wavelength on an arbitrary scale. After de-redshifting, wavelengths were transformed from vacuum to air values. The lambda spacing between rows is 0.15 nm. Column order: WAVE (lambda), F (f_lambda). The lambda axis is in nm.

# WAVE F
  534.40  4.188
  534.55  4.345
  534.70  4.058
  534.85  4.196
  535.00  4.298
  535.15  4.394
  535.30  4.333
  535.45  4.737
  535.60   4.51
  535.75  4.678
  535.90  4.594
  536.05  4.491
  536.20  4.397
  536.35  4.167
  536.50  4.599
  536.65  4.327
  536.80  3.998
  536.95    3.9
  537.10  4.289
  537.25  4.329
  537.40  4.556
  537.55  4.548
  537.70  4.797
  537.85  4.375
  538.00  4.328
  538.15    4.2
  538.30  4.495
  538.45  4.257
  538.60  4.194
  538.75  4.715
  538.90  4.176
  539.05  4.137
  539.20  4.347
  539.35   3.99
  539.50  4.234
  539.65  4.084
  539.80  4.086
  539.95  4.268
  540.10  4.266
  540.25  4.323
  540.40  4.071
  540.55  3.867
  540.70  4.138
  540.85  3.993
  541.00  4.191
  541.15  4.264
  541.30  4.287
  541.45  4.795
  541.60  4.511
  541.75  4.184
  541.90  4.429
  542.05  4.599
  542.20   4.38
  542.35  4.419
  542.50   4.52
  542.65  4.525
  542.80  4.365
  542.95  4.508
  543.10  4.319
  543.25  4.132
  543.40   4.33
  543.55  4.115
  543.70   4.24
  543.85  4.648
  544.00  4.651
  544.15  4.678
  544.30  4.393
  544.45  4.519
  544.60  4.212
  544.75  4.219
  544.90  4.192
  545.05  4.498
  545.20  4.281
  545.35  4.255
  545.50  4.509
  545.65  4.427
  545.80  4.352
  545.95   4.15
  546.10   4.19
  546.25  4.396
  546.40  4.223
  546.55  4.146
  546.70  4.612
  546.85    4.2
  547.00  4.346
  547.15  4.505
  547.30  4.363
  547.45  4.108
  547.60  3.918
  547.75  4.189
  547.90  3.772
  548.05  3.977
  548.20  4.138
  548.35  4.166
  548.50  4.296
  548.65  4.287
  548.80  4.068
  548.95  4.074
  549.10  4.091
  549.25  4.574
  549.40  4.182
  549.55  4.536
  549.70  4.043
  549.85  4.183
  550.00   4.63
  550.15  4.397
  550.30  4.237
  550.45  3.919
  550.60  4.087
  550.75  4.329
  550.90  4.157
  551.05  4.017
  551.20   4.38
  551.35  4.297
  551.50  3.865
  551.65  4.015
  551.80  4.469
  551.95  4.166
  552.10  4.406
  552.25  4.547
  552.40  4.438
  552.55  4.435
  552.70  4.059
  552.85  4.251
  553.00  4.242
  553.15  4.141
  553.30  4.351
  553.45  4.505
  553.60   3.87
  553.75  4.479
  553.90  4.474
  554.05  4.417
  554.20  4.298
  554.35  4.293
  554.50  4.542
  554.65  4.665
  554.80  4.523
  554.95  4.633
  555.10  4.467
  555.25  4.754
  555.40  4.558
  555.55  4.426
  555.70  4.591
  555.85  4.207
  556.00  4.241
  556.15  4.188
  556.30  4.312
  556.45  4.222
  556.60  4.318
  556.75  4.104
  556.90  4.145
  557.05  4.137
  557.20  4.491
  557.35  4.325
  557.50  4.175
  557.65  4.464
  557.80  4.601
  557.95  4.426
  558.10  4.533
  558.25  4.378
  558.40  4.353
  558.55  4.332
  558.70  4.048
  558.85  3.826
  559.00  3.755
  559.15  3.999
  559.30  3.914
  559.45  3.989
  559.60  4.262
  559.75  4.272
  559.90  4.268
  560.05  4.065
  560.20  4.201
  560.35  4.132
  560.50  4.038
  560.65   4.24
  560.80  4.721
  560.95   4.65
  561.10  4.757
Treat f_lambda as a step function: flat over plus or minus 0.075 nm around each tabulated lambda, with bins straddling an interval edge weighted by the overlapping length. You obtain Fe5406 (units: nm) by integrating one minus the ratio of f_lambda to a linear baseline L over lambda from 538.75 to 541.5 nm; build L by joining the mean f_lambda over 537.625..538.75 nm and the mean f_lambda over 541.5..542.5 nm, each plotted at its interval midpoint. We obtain 0.13 nm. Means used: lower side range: 4.4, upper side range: 4.44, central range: 4.2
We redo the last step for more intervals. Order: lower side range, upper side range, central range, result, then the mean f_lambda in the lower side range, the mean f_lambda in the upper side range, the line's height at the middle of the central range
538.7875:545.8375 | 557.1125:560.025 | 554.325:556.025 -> -0.10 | 4.32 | 4.23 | 4.25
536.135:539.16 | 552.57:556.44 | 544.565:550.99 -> 0.18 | 4.34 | 4.38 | 4.36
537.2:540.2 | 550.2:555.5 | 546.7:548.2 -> 0.05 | 4.32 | 4.32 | 4.32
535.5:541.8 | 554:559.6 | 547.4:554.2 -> 0.13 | 4.31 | 4.31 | 4.31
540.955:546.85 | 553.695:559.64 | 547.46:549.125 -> 0.10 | 4.37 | 4.32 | 4.36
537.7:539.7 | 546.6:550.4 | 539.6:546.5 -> -0.10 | 4.29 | 4.23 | 4.27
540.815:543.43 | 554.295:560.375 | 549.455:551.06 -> 0.04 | 4.38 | 4.3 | 4.34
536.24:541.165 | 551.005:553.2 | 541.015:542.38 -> -0.05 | 4.26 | 4.25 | 4.26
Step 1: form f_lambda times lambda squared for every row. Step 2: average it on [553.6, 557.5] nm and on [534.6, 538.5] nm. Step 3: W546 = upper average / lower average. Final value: 1.07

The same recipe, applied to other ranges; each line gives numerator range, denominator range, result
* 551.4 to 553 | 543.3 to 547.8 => 1.01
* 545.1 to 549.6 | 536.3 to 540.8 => 1.03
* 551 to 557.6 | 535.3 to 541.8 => 1.06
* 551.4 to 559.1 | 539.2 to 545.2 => 1.05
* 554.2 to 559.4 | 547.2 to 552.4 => 1.05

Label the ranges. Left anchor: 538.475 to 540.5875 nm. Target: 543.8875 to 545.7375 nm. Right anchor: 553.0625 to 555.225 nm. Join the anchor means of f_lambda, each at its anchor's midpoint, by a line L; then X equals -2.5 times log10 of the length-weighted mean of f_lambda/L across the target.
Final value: -0.03 mag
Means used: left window 4.2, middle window 4.41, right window 4.41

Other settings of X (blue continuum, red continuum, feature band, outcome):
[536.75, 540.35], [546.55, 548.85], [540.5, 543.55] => -0.02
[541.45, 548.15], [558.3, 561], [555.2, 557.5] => -0.03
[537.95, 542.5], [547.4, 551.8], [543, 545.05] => -0.03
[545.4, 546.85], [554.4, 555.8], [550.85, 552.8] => 0.06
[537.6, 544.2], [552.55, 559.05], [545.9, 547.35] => 0.00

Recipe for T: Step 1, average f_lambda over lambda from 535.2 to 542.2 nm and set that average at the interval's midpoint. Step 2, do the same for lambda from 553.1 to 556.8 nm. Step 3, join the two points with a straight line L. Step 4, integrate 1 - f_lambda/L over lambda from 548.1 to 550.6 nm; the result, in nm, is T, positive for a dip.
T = 0.08 nm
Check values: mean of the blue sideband 4.33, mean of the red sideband 4.39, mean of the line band 4.23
